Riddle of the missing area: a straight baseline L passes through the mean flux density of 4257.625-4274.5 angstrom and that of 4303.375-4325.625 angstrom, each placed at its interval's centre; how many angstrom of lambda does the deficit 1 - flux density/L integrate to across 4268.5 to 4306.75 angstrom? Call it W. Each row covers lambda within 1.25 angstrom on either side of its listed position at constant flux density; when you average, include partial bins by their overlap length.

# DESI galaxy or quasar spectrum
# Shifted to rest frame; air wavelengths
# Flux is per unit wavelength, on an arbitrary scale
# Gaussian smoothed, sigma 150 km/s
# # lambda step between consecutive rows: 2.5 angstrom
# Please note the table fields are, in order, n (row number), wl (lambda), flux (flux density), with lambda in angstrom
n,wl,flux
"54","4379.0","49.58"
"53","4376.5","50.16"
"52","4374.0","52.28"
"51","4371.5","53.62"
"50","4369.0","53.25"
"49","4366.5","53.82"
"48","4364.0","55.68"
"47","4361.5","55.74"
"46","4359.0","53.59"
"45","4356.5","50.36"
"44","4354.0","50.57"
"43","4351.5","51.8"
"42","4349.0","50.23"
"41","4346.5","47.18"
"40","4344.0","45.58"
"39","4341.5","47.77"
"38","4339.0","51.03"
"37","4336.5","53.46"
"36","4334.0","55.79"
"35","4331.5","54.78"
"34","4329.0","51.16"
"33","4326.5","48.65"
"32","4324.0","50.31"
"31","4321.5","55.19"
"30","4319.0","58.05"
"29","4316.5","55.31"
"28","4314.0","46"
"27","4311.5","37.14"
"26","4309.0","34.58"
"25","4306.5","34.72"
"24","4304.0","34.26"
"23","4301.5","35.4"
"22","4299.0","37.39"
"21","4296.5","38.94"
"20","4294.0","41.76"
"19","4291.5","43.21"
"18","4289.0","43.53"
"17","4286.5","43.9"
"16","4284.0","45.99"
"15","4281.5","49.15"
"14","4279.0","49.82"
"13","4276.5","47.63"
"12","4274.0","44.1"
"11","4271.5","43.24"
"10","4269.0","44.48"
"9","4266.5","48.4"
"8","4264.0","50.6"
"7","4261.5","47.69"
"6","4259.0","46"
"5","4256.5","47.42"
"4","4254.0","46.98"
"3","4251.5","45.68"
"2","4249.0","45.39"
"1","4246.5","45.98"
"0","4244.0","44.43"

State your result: 2.93 angstrom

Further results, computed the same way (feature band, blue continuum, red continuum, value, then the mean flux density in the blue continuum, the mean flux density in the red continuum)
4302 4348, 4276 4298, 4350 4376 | 1.2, 44.7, 53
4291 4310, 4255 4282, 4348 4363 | 4.5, 47.1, 52.1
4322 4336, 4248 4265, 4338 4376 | -0.6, 47.1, 51.5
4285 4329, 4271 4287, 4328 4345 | 4.8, 46.5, 51.5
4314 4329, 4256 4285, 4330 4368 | -0.8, 47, 51.8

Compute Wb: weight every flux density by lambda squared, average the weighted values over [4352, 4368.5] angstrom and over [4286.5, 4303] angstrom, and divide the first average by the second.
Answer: 1.36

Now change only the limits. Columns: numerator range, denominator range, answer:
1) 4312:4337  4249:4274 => 1.16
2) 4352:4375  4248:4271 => 1.19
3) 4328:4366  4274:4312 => 1.28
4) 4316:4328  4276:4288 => 1.15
